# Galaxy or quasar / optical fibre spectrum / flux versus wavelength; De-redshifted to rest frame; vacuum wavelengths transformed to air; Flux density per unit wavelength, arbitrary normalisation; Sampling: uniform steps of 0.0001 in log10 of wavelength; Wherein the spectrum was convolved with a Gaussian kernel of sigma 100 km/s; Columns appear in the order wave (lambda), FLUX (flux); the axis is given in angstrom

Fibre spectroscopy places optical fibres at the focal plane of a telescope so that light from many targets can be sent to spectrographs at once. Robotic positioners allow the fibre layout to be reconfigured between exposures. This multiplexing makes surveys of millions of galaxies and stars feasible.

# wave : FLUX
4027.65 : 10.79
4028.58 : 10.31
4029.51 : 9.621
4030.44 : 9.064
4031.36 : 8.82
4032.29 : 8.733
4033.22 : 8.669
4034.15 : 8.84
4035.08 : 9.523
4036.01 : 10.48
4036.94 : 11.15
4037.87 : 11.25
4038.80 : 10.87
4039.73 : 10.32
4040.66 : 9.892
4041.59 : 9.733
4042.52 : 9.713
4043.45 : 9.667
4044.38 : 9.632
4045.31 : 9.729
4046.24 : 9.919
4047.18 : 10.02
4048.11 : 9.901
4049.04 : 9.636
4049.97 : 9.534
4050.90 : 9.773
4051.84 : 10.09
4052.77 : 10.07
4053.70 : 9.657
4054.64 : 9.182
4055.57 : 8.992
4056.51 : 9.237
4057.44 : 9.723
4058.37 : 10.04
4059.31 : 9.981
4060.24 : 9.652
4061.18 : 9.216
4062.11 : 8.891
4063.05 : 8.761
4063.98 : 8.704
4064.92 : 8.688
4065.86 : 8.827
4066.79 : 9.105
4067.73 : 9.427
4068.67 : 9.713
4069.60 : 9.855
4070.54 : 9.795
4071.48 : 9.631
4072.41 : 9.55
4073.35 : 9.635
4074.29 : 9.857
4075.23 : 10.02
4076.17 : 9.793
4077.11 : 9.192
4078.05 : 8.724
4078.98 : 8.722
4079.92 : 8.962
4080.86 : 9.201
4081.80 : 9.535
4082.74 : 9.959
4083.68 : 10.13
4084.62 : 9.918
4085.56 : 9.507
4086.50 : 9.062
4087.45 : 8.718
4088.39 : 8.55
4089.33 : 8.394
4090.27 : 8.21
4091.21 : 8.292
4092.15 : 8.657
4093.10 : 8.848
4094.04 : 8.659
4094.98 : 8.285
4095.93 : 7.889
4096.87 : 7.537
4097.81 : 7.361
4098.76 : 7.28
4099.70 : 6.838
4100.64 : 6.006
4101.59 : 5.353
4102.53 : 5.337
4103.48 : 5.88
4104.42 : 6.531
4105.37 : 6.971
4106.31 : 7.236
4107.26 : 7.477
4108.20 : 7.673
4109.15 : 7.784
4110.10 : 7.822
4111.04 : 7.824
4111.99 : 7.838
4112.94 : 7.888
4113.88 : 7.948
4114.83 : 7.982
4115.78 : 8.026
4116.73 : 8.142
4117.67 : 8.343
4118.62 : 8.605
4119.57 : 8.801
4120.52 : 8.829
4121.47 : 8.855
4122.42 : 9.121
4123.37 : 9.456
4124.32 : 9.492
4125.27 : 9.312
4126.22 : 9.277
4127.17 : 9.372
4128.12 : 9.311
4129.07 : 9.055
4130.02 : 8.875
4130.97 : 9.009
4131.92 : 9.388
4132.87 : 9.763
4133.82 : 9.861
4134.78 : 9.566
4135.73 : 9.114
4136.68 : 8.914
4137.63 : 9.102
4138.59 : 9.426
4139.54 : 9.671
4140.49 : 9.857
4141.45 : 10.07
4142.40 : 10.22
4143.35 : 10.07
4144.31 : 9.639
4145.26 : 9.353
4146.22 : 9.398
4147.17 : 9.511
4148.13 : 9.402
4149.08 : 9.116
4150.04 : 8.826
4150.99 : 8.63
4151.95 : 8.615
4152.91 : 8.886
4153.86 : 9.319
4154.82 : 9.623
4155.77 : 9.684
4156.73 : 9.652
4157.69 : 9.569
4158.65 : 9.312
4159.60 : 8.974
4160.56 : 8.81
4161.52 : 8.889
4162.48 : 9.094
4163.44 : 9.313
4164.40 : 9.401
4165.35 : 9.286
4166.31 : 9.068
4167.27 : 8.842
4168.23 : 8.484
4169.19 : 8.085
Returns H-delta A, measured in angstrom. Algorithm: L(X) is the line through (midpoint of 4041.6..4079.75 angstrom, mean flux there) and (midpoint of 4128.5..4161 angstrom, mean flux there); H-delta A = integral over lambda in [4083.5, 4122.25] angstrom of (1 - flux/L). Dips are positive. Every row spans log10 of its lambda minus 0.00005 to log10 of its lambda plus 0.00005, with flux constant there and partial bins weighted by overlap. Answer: 6.2 angstrom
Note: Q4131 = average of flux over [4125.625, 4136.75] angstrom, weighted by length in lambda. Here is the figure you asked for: 9.31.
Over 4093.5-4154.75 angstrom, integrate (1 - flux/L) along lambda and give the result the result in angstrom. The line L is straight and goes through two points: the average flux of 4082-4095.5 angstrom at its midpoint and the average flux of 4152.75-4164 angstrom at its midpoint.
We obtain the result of 3.98 angstrom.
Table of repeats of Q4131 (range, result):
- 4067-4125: 8.44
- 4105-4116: 7.71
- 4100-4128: 7.92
